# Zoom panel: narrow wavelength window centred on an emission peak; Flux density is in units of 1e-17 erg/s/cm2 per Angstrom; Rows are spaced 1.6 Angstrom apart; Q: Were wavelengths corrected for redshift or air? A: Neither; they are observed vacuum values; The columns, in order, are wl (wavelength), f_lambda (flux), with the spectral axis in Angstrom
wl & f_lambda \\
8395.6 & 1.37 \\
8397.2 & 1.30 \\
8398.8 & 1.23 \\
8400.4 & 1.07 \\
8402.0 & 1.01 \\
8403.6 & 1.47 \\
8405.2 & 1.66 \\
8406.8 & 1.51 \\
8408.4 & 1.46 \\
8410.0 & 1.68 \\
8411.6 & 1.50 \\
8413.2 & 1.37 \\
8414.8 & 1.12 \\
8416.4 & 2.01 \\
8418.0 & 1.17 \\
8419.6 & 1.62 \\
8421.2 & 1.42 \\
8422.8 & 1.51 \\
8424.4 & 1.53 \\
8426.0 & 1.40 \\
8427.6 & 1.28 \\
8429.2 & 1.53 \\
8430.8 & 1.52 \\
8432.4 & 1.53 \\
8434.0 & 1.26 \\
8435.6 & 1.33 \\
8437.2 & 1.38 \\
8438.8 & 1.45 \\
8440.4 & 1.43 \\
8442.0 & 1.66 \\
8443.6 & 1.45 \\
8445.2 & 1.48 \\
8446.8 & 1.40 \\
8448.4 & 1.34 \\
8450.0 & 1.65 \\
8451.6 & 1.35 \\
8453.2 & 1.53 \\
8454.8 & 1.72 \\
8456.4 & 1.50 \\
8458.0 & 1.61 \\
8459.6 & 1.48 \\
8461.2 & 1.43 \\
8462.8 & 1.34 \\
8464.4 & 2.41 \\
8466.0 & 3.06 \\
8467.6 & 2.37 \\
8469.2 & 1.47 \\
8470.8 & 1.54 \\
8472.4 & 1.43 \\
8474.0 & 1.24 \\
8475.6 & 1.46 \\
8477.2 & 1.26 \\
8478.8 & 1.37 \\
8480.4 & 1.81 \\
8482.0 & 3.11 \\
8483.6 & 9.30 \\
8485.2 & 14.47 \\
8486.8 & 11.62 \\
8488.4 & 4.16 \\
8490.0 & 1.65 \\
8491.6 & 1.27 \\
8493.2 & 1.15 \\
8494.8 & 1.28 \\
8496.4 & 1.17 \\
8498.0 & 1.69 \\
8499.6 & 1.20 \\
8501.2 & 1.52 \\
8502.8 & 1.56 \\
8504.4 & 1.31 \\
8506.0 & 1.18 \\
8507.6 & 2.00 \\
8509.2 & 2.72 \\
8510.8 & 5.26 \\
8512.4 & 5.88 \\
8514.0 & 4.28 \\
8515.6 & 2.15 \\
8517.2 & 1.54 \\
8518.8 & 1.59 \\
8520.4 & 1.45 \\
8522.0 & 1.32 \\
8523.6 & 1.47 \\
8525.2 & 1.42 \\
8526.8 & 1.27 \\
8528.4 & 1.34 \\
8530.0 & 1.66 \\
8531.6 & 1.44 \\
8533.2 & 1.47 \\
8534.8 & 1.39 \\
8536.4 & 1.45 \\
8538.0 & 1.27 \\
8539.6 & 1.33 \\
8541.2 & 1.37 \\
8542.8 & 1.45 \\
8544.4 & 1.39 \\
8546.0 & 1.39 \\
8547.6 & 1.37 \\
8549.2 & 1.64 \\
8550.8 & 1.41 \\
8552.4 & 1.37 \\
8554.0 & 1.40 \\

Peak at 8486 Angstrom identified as H-alpha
